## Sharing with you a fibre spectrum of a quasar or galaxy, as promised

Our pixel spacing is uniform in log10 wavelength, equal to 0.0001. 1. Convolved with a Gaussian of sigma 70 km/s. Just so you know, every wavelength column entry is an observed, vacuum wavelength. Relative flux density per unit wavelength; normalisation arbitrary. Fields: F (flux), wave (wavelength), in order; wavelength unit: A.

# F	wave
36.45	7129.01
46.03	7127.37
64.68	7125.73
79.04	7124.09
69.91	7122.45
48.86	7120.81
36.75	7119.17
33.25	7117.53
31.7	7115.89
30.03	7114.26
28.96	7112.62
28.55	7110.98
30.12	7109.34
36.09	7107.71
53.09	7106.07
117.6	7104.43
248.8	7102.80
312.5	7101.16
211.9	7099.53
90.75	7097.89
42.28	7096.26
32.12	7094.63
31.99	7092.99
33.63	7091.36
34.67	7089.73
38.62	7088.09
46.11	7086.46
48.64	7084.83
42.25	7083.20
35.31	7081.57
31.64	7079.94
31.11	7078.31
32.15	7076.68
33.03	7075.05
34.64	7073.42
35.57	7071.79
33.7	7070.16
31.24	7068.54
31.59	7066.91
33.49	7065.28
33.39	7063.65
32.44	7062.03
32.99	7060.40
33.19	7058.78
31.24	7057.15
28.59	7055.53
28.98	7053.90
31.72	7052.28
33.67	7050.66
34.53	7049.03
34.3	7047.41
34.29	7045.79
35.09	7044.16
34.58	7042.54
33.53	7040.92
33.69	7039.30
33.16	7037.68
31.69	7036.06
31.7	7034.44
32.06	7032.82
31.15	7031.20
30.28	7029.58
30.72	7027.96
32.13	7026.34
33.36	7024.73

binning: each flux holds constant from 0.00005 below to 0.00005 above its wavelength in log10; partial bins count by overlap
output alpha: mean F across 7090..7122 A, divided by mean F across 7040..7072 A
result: 2.3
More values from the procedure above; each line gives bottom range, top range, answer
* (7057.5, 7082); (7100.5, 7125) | 2.35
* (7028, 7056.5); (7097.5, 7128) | 2.59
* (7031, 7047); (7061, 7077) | 1.00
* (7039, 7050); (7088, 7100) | 1.80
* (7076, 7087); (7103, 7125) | 1.41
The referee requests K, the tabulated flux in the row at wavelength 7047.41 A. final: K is 34.3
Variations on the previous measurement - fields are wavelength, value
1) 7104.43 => 117.6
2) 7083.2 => 42.25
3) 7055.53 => 28.59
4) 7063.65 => 33.39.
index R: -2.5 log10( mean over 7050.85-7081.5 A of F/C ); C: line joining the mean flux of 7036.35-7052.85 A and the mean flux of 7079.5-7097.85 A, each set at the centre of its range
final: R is 0.14 mag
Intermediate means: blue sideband 33.8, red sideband 40.3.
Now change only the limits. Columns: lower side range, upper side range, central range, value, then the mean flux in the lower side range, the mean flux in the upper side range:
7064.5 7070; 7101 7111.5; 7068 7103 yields 0.14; 32.3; 108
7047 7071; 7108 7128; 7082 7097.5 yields -0.06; 32.3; 43.8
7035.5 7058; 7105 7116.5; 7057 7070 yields 0.03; 32.8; 35.9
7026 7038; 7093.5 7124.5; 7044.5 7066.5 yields 0.38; 31.5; 81.7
